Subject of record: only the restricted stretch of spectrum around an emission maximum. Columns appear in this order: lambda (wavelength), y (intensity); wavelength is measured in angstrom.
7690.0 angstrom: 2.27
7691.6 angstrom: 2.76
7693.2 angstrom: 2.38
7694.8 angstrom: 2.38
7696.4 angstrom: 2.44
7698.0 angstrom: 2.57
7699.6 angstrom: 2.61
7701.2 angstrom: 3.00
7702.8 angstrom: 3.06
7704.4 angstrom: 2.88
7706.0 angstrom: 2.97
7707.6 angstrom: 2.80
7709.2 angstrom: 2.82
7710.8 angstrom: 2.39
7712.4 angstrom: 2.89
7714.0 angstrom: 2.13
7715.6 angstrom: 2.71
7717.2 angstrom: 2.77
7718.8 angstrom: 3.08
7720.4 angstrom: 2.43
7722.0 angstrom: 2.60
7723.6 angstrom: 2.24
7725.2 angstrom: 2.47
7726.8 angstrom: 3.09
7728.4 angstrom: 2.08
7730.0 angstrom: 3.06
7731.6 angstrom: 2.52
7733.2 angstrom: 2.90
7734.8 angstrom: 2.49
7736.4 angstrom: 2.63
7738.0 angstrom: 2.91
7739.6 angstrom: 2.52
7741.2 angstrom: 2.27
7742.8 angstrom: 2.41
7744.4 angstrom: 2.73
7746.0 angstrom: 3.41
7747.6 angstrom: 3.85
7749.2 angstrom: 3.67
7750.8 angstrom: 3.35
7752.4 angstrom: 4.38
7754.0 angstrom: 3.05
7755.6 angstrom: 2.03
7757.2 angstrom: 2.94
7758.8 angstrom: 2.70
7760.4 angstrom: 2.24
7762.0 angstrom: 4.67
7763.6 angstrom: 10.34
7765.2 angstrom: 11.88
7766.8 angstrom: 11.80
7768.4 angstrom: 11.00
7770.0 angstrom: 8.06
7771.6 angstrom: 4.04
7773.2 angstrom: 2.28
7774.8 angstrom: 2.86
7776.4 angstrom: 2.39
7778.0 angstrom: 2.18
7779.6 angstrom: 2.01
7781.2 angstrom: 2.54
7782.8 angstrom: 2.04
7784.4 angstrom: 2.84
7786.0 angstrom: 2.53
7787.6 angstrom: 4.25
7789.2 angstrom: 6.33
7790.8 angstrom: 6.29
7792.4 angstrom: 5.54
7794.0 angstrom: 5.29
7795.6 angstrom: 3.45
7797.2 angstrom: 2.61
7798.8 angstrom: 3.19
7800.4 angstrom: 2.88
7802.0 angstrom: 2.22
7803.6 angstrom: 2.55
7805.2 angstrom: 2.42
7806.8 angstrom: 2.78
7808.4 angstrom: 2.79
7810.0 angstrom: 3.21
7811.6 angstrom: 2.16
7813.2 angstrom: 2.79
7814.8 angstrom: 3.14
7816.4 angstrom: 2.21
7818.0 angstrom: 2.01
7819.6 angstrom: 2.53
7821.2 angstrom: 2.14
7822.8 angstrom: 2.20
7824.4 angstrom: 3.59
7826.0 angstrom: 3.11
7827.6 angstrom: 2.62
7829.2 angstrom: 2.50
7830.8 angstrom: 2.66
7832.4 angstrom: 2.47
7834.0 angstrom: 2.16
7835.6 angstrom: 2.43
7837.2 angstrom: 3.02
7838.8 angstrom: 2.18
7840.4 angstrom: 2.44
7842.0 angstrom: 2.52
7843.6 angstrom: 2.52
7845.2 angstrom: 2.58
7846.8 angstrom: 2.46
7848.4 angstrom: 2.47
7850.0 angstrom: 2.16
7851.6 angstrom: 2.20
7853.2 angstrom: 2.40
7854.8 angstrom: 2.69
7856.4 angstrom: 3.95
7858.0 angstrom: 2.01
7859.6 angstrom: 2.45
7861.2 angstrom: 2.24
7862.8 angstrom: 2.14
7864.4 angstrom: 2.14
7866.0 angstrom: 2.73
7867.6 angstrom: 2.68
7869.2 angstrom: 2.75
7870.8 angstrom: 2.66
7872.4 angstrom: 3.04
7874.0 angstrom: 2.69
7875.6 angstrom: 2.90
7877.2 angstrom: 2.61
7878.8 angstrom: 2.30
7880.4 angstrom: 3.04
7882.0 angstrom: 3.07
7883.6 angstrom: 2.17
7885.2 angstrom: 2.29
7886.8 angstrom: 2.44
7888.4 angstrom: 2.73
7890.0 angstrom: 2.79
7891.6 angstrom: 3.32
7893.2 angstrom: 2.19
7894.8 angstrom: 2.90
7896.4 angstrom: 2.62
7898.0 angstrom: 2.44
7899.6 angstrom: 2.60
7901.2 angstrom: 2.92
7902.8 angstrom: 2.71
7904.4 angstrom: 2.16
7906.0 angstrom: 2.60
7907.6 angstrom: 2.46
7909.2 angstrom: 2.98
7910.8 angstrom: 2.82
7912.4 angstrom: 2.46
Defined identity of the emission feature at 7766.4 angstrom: H-alpha 6563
